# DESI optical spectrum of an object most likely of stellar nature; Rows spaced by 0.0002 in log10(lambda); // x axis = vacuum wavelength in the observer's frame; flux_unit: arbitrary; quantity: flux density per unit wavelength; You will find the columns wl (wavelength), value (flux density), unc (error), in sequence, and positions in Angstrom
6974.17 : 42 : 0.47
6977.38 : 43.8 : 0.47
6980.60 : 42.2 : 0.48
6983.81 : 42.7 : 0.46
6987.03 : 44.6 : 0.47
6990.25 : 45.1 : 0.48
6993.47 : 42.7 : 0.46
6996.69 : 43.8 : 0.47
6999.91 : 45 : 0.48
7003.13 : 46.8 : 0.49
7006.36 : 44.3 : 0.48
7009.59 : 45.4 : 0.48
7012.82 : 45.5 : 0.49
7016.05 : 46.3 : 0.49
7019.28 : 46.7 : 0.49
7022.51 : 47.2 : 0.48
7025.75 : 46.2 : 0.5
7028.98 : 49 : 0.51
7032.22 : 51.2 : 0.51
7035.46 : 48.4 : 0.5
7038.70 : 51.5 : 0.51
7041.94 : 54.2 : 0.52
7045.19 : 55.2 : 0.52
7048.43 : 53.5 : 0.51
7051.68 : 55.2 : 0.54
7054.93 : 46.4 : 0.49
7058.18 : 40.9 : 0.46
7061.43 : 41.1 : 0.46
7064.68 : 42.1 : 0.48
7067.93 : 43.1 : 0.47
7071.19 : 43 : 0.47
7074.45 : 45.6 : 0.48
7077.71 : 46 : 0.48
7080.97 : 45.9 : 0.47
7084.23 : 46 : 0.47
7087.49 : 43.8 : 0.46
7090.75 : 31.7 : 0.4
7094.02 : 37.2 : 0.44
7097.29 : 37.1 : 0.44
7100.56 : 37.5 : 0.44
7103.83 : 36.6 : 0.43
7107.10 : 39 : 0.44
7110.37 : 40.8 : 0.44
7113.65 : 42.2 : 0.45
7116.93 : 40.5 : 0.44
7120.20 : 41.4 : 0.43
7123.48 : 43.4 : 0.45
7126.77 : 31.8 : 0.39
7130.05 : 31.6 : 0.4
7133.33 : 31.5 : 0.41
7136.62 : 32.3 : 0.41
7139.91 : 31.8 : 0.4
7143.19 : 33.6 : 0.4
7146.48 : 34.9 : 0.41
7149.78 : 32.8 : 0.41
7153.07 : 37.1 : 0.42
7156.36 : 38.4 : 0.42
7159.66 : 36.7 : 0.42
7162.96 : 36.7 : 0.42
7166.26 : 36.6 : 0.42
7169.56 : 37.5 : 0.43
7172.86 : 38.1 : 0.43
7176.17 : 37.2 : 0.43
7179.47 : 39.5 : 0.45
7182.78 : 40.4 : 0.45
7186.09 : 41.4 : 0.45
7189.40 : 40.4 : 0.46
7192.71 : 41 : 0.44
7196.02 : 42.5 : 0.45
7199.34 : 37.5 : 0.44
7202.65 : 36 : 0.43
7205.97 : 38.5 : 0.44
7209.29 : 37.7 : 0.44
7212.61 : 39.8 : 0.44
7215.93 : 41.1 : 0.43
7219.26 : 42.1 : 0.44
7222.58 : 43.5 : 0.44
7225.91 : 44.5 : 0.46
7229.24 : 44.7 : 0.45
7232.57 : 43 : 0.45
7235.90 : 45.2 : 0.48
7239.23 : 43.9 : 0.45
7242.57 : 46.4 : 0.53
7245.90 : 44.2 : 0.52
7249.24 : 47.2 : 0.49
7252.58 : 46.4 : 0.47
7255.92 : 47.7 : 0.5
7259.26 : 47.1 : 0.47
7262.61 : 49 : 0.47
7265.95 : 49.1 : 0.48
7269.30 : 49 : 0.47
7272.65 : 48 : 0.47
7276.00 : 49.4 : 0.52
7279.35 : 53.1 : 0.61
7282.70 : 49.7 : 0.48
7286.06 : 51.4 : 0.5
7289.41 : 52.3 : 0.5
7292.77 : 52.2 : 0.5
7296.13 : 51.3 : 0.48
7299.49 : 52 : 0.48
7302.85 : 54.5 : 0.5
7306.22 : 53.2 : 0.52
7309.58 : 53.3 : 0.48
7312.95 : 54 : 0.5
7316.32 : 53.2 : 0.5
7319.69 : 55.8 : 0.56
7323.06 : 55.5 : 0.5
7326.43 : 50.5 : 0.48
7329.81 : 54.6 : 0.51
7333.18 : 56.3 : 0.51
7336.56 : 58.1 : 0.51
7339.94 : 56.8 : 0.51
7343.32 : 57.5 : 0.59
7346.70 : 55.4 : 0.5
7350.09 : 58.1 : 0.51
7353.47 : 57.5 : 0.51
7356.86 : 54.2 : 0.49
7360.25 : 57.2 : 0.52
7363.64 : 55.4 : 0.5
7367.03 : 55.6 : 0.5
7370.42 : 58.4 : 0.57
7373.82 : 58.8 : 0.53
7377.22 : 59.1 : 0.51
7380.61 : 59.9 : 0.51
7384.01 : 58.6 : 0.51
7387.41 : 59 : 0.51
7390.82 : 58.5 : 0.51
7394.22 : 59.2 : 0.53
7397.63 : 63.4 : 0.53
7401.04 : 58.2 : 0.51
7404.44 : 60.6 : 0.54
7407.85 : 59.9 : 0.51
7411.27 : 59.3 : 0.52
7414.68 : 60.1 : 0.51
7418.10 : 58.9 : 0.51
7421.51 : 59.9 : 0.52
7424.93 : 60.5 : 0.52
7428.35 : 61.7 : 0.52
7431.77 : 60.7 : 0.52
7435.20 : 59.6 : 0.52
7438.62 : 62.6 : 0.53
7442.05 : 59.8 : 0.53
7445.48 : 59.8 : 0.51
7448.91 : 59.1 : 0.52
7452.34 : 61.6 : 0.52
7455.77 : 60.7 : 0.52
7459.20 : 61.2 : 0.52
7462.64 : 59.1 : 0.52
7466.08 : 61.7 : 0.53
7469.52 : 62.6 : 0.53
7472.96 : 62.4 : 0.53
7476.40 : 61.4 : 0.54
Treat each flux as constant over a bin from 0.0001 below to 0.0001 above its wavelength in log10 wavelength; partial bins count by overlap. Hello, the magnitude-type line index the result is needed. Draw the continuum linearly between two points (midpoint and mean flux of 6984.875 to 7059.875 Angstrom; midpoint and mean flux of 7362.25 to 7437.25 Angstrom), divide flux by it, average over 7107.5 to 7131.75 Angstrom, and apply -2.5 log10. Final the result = 0.288 mag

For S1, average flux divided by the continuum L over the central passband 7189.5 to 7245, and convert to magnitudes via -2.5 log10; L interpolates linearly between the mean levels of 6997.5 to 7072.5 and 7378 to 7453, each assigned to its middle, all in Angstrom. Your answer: 0.27 mag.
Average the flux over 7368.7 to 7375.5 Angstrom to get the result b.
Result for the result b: 58.6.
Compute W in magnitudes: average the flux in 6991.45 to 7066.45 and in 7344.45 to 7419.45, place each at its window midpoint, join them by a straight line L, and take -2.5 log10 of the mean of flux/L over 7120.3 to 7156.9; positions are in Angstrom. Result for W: 0.415 mag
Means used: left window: 47.3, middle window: 34.6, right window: 58.4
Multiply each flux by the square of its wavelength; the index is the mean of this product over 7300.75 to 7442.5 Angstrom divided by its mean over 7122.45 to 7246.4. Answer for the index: 1.57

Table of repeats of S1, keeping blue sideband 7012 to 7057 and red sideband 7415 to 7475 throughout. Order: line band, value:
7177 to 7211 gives 0.34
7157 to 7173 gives 0.39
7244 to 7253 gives 0.21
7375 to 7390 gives 0.00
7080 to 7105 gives 0.29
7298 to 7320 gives 0.07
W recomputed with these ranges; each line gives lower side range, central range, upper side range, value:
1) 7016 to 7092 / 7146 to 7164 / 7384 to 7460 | 0.36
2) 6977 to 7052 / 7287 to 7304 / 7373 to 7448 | 0.08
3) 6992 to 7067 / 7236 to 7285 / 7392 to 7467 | 0.15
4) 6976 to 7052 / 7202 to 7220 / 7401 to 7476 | 0.34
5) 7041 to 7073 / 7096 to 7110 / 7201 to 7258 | 0.22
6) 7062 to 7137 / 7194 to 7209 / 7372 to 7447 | 0.20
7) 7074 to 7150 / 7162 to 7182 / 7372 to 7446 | 0.13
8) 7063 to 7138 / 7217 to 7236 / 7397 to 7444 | 0.10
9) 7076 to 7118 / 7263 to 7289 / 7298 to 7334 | 0.03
